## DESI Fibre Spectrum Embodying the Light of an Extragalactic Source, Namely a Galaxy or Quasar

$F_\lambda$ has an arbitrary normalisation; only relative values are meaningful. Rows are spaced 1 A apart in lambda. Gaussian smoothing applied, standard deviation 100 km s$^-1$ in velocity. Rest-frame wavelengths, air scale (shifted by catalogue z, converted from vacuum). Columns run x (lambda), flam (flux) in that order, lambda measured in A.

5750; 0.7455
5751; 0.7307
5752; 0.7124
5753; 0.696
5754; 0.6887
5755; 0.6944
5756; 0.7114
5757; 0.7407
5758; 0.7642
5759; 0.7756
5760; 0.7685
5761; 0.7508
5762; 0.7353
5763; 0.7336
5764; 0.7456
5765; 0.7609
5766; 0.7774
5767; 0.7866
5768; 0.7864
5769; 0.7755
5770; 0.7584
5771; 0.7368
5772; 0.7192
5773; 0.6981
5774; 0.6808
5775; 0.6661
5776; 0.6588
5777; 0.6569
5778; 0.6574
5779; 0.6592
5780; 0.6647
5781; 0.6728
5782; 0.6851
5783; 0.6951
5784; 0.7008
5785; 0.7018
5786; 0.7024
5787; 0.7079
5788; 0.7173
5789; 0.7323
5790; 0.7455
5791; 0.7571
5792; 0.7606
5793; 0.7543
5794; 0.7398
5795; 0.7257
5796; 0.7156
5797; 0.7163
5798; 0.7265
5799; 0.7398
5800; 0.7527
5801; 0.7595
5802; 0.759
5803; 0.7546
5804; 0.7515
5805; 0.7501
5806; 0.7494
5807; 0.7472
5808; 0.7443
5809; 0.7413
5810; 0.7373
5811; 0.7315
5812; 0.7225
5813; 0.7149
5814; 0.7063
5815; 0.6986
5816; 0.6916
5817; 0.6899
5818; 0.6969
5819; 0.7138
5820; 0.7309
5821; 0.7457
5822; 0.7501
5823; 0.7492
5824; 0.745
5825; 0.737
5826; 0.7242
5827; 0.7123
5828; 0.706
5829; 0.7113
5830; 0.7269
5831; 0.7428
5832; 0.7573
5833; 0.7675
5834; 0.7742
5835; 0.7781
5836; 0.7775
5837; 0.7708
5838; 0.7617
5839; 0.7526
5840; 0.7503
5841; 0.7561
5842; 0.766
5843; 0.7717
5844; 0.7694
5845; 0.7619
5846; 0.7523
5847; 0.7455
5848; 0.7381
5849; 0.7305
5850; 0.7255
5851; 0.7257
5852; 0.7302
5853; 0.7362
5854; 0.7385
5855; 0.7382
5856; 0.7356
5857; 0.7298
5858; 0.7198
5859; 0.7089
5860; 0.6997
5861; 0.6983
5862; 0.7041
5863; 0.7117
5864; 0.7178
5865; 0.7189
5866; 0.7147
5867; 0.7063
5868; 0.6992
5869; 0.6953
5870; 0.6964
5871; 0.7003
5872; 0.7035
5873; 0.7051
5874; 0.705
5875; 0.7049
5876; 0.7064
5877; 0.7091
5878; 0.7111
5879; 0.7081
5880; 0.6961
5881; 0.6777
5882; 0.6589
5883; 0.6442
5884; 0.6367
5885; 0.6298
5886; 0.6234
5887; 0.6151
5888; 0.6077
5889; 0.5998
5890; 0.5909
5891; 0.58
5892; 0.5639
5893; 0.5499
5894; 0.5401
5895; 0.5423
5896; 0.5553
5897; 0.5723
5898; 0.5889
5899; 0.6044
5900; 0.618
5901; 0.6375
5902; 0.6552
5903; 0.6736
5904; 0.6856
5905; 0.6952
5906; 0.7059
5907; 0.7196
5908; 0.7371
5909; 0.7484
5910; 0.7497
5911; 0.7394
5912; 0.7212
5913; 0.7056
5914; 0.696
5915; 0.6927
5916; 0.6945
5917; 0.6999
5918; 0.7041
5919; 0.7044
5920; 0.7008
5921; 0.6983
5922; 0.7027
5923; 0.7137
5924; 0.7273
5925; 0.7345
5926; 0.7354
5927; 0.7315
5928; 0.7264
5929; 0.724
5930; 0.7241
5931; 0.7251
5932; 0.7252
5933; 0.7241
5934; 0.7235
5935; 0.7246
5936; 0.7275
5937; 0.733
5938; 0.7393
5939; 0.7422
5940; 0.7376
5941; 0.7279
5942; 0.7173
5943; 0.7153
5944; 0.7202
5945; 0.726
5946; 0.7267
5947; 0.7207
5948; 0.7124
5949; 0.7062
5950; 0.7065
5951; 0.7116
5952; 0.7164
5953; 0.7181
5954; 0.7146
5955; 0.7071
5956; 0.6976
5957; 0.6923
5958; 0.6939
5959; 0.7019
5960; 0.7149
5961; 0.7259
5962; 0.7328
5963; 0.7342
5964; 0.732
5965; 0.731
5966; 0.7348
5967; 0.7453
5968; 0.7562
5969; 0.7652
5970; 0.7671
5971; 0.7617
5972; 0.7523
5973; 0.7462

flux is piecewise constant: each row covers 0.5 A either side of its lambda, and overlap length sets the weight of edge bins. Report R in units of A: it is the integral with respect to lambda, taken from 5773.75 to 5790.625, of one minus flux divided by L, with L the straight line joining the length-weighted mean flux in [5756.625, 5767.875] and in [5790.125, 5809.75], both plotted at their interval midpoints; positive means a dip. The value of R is 1.40 A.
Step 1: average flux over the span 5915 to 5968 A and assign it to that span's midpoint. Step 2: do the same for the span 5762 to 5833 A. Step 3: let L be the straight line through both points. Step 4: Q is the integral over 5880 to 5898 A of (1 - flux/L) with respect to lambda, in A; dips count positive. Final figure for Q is 3.0 A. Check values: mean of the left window 0.726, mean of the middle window 0.602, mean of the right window 0.719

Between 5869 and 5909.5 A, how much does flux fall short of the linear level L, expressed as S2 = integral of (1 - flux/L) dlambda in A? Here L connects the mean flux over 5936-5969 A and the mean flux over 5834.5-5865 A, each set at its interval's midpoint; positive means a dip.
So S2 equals 4.6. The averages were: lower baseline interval 0.74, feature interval 0.651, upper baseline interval 0.722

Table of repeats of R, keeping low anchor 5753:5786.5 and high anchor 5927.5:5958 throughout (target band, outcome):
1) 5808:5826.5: -0.1 A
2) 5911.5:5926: 0.2 A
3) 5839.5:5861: -0.6 A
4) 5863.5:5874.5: 0.2 A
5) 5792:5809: -0.6 A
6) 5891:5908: 2.3 A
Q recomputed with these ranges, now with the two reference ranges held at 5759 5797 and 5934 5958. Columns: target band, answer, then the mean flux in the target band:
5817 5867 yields -1.09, 0.737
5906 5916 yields -0.02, 0.721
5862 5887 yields 1.06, 0.69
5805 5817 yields -0.07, 0.725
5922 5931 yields -0.08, 0.726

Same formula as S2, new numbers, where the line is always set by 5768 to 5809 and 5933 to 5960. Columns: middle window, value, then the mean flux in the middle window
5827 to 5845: -0.9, 0.754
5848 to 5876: 0.2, 0.715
